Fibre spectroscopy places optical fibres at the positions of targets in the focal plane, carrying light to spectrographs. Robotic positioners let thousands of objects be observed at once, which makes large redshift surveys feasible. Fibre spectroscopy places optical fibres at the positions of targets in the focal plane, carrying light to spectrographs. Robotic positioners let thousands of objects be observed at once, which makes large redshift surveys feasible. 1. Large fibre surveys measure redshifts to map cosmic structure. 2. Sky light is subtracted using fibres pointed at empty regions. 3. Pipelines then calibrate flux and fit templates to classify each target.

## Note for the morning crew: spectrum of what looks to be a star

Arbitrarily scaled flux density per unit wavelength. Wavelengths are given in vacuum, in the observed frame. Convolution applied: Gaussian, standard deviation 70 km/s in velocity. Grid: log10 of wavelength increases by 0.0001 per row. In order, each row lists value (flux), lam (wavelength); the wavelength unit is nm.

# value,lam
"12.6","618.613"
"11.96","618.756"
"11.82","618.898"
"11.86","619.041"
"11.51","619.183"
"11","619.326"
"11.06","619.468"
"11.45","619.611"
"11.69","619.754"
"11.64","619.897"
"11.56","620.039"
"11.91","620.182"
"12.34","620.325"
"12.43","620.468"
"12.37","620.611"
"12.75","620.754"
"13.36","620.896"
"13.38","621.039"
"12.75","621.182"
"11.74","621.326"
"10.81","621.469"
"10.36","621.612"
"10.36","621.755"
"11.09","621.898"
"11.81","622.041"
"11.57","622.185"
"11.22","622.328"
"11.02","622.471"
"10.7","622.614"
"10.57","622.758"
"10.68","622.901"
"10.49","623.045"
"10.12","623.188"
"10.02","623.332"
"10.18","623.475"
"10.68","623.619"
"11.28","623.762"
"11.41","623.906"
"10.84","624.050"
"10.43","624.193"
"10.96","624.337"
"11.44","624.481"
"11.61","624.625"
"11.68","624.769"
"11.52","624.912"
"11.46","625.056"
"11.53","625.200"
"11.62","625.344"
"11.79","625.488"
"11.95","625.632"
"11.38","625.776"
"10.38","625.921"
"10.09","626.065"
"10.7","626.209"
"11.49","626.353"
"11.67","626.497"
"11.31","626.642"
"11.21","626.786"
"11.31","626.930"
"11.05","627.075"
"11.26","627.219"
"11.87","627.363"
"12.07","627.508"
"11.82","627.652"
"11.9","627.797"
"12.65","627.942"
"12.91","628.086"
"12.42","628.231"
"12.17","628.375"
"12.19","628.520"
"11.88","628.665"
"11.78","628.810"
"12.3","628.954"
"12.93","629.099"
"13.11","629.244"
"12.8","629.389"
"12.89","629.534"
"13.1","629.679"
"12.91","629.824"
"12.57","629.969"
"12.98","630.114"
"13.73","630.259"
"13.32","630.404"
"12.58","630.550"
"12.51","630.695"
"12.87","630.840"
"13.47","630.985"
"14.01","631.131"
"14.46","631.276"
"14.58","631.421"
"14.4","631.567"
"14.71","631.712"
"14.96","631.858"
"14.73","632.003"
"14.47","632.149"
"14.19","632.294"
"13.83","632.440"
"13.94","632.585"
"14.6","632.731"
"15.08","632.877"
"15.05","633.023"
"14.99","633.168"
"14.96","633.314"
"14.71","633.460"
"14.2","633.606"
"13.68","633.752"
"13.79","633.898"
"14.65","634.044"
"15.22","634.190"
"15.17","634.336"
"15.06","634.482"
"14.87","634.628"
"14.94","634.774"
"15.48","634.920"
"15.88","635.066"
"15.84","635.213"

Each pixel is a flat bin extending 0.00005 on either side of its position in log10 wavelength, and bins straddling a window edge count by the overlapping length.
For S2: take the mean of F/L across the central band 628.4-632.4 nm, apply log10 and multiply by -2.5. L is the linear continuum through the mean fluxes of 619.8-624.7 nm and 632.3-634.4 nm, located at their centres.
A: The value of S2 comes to 0.03 mag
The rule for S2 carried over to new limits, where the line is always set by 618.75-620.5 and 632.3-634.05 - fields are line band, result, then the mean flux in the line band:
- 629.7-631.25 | 0.06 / 13.1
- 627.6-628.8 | 0.10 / 12.2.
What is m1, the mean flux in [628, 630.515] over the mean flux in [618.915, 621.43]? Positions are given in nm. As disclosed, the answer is 1.1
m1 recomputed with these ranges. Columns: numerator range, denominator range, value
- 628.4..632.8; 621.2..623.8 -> 1.24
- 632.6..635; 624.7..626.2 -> 1.30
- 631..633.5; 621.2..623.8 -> 1.34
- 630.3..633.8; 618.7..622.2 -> 1.20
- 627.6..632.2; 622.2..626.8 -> 1.19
